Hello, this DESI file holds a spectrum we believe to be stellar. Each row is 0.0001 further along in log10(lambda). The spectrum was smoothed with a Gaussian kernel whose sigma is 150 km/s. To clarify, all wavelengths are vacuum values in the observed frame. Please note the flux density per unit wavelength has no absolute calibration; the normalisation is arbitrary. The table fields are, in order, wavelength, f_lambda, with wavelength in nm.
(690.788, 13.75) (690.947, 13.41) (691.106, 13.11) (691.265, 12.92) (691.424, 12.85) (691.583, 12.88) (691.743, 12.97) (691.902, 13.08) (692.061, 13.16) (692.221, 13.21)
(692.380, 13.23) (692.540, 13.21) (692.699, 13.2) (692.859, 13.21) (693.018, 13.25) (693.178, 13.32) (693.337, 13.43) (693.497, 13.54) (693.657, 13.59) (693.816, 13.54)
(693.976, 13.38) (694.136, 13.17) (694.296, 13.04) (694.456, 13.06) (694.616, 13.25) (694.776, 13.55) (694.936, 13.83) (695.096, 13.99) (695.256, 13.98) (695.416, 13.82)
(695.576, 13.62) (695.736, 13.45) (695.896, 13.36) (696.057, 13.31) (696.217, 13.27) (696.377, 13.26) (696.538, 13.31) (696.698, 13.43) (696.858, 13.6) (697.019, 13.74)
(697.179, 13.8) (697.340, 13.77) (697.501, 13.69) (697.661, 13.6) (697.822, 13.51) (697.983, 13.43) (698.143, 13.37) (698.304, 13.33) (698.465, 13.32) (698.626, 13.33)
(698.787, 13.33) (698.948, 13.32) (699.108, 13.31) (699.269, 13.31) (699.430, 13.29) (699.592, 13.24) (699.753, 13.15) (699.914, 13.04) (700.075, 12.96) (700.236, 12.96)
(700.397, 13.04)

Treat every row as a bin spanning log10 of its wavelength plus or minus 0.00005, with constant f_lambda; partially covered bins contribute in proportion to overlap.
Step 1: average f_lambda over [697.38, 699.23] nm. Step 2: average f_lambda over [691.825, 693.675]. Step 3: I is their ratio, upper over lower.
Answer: 1.0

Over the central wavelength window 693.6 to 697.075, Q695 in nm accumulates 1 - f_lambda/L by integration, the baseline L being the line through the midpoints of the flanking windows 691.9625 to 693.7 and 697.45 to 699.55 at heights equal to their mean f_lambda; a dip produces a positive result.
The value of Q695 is -0.04 nm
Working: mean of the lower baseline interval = 13.3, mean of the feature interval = 13.5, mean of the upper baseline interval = 13.4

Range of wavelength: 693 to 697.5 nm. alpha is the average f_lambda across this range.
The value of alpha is 13.5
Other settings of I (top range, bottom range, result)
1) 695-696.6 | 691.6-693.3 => 1.03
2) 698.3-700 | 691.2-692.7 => 1.02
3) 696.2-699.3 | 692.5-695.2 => 1.00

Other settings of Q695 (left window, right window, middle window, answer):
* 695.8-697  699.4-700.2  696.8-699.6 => -0.05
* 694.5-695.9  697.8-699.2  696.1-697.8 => -0.01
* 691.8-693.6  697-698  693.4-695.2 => -0.01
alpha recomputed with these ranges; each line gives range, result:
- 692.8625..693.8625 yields 13.4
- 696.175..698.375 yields 13.5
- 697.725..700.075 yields 13.3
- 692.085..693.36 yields 13.2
